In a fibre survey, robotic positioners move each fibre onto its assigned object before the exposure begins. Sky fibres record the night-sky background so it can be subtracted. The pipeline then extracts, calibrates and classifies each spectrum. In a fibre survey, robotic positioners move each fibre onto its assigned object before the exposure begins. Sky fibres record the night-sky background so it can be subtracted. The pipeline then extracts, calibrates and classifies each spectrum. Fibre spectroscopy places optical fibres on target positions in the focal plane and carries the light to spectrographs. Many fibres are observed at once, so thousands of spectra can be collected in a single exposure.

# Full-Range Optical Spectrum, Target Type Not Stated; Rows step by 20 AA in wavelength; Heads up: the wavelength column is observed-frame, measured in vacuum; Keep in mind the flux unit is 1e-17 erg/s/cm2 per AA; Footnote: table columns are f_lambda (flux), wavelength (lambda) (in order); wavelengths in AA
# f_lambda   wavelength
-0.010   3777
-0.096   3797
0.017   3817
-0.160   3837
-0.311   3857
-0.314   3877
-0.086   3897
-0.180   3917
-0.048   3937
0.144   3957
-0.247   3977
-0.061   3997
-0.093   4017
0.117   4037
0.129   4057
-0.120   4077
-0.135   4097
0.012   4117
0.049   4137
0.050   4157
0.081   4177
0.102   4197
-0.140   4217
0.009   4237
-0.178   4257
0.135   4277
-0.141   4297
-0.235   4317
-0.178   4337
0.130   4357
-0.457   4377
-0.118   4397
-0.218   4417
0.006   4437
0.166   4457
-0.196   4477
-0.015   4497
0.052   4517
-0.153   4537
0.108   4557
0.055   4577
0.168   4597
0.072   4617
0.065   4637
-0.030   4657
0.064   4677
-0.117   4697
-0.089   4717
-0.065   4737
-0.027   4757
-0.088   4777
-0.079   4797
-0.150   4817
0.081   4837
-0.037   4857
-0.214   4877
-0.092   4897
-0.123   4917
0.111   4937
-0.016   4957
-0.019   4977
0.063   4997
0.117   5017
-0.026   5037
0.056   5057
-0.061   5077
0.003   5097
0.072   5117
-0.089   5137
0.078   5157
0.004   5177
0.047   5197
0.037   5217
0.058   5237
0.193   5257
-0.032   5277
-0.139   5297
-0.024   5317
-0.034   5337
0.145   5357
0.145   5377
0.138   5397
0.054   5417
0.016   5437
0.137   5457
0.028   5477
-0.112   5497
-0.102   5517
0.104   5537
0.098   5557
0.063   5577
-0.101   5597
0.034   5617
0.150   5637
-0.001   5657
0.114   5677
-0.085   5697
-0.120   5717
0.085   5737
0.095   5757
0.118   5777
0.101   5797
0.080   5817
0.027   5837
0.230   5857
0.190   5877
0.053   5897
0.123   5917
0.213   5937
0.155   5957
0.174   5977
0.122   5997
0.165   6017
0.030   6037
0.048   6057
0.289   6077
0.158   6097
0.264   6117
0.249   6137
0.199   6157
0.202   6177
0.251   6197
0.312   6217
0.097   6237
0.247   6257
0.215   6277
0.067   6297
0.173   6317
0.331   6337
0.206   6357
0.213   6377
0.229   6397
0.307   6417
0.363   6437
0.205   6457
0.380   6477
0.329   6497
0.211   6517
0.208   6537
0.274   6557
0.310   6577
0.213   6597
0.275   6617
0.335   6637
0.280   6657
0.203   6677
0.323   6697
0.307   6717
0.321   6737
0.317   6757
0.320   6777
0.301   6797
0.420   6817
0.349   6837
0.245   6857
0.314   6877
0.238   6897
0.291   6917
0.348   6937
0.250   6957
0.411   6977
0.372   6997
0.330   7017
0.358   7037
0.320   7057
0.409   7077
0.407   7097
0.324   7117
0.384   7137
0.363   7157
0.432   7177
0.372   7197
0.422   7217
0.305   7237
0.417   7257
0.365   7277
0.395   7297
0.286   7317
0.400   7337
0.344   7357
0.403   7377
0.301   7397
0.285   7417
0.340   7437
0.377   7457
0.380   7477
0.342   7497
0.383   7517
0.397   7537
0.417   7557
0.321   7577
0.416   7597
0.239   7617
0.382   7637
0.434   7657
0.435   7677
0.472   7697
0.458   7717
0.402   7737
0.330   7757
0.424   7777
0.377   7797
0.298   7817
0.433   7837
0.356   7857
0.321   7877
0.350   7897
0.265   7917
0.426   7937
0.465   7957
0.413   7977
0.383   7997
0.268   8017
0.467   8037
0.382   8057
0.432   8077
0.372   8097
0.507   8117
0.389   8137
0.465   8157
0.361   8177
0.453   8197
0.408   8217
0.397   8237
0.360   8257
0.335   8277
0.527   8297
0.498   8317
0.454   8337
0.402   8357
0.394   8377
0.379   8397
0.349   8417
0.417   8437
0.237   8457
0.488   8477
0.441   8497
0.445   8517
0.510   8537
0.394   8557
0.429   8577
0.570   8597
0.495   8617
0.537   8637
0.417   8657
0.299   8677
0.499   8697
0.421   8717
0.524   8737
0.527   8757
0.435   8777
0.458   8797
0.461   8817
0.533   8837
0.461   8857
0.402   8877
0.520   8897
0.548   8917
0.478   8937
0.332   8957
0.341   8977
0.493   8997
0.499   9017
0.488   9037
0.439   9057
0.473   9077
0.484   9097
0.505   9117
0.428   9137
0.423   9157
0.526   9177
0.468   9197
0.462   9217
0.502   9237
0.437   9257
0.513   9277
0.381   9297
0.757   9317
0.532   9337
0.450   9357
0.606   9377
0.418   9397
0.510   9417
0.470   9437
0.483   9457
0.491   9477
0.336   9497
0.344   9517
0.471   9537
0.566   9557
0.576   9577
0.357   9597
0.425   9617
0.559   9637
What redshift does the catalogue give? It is 0.521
